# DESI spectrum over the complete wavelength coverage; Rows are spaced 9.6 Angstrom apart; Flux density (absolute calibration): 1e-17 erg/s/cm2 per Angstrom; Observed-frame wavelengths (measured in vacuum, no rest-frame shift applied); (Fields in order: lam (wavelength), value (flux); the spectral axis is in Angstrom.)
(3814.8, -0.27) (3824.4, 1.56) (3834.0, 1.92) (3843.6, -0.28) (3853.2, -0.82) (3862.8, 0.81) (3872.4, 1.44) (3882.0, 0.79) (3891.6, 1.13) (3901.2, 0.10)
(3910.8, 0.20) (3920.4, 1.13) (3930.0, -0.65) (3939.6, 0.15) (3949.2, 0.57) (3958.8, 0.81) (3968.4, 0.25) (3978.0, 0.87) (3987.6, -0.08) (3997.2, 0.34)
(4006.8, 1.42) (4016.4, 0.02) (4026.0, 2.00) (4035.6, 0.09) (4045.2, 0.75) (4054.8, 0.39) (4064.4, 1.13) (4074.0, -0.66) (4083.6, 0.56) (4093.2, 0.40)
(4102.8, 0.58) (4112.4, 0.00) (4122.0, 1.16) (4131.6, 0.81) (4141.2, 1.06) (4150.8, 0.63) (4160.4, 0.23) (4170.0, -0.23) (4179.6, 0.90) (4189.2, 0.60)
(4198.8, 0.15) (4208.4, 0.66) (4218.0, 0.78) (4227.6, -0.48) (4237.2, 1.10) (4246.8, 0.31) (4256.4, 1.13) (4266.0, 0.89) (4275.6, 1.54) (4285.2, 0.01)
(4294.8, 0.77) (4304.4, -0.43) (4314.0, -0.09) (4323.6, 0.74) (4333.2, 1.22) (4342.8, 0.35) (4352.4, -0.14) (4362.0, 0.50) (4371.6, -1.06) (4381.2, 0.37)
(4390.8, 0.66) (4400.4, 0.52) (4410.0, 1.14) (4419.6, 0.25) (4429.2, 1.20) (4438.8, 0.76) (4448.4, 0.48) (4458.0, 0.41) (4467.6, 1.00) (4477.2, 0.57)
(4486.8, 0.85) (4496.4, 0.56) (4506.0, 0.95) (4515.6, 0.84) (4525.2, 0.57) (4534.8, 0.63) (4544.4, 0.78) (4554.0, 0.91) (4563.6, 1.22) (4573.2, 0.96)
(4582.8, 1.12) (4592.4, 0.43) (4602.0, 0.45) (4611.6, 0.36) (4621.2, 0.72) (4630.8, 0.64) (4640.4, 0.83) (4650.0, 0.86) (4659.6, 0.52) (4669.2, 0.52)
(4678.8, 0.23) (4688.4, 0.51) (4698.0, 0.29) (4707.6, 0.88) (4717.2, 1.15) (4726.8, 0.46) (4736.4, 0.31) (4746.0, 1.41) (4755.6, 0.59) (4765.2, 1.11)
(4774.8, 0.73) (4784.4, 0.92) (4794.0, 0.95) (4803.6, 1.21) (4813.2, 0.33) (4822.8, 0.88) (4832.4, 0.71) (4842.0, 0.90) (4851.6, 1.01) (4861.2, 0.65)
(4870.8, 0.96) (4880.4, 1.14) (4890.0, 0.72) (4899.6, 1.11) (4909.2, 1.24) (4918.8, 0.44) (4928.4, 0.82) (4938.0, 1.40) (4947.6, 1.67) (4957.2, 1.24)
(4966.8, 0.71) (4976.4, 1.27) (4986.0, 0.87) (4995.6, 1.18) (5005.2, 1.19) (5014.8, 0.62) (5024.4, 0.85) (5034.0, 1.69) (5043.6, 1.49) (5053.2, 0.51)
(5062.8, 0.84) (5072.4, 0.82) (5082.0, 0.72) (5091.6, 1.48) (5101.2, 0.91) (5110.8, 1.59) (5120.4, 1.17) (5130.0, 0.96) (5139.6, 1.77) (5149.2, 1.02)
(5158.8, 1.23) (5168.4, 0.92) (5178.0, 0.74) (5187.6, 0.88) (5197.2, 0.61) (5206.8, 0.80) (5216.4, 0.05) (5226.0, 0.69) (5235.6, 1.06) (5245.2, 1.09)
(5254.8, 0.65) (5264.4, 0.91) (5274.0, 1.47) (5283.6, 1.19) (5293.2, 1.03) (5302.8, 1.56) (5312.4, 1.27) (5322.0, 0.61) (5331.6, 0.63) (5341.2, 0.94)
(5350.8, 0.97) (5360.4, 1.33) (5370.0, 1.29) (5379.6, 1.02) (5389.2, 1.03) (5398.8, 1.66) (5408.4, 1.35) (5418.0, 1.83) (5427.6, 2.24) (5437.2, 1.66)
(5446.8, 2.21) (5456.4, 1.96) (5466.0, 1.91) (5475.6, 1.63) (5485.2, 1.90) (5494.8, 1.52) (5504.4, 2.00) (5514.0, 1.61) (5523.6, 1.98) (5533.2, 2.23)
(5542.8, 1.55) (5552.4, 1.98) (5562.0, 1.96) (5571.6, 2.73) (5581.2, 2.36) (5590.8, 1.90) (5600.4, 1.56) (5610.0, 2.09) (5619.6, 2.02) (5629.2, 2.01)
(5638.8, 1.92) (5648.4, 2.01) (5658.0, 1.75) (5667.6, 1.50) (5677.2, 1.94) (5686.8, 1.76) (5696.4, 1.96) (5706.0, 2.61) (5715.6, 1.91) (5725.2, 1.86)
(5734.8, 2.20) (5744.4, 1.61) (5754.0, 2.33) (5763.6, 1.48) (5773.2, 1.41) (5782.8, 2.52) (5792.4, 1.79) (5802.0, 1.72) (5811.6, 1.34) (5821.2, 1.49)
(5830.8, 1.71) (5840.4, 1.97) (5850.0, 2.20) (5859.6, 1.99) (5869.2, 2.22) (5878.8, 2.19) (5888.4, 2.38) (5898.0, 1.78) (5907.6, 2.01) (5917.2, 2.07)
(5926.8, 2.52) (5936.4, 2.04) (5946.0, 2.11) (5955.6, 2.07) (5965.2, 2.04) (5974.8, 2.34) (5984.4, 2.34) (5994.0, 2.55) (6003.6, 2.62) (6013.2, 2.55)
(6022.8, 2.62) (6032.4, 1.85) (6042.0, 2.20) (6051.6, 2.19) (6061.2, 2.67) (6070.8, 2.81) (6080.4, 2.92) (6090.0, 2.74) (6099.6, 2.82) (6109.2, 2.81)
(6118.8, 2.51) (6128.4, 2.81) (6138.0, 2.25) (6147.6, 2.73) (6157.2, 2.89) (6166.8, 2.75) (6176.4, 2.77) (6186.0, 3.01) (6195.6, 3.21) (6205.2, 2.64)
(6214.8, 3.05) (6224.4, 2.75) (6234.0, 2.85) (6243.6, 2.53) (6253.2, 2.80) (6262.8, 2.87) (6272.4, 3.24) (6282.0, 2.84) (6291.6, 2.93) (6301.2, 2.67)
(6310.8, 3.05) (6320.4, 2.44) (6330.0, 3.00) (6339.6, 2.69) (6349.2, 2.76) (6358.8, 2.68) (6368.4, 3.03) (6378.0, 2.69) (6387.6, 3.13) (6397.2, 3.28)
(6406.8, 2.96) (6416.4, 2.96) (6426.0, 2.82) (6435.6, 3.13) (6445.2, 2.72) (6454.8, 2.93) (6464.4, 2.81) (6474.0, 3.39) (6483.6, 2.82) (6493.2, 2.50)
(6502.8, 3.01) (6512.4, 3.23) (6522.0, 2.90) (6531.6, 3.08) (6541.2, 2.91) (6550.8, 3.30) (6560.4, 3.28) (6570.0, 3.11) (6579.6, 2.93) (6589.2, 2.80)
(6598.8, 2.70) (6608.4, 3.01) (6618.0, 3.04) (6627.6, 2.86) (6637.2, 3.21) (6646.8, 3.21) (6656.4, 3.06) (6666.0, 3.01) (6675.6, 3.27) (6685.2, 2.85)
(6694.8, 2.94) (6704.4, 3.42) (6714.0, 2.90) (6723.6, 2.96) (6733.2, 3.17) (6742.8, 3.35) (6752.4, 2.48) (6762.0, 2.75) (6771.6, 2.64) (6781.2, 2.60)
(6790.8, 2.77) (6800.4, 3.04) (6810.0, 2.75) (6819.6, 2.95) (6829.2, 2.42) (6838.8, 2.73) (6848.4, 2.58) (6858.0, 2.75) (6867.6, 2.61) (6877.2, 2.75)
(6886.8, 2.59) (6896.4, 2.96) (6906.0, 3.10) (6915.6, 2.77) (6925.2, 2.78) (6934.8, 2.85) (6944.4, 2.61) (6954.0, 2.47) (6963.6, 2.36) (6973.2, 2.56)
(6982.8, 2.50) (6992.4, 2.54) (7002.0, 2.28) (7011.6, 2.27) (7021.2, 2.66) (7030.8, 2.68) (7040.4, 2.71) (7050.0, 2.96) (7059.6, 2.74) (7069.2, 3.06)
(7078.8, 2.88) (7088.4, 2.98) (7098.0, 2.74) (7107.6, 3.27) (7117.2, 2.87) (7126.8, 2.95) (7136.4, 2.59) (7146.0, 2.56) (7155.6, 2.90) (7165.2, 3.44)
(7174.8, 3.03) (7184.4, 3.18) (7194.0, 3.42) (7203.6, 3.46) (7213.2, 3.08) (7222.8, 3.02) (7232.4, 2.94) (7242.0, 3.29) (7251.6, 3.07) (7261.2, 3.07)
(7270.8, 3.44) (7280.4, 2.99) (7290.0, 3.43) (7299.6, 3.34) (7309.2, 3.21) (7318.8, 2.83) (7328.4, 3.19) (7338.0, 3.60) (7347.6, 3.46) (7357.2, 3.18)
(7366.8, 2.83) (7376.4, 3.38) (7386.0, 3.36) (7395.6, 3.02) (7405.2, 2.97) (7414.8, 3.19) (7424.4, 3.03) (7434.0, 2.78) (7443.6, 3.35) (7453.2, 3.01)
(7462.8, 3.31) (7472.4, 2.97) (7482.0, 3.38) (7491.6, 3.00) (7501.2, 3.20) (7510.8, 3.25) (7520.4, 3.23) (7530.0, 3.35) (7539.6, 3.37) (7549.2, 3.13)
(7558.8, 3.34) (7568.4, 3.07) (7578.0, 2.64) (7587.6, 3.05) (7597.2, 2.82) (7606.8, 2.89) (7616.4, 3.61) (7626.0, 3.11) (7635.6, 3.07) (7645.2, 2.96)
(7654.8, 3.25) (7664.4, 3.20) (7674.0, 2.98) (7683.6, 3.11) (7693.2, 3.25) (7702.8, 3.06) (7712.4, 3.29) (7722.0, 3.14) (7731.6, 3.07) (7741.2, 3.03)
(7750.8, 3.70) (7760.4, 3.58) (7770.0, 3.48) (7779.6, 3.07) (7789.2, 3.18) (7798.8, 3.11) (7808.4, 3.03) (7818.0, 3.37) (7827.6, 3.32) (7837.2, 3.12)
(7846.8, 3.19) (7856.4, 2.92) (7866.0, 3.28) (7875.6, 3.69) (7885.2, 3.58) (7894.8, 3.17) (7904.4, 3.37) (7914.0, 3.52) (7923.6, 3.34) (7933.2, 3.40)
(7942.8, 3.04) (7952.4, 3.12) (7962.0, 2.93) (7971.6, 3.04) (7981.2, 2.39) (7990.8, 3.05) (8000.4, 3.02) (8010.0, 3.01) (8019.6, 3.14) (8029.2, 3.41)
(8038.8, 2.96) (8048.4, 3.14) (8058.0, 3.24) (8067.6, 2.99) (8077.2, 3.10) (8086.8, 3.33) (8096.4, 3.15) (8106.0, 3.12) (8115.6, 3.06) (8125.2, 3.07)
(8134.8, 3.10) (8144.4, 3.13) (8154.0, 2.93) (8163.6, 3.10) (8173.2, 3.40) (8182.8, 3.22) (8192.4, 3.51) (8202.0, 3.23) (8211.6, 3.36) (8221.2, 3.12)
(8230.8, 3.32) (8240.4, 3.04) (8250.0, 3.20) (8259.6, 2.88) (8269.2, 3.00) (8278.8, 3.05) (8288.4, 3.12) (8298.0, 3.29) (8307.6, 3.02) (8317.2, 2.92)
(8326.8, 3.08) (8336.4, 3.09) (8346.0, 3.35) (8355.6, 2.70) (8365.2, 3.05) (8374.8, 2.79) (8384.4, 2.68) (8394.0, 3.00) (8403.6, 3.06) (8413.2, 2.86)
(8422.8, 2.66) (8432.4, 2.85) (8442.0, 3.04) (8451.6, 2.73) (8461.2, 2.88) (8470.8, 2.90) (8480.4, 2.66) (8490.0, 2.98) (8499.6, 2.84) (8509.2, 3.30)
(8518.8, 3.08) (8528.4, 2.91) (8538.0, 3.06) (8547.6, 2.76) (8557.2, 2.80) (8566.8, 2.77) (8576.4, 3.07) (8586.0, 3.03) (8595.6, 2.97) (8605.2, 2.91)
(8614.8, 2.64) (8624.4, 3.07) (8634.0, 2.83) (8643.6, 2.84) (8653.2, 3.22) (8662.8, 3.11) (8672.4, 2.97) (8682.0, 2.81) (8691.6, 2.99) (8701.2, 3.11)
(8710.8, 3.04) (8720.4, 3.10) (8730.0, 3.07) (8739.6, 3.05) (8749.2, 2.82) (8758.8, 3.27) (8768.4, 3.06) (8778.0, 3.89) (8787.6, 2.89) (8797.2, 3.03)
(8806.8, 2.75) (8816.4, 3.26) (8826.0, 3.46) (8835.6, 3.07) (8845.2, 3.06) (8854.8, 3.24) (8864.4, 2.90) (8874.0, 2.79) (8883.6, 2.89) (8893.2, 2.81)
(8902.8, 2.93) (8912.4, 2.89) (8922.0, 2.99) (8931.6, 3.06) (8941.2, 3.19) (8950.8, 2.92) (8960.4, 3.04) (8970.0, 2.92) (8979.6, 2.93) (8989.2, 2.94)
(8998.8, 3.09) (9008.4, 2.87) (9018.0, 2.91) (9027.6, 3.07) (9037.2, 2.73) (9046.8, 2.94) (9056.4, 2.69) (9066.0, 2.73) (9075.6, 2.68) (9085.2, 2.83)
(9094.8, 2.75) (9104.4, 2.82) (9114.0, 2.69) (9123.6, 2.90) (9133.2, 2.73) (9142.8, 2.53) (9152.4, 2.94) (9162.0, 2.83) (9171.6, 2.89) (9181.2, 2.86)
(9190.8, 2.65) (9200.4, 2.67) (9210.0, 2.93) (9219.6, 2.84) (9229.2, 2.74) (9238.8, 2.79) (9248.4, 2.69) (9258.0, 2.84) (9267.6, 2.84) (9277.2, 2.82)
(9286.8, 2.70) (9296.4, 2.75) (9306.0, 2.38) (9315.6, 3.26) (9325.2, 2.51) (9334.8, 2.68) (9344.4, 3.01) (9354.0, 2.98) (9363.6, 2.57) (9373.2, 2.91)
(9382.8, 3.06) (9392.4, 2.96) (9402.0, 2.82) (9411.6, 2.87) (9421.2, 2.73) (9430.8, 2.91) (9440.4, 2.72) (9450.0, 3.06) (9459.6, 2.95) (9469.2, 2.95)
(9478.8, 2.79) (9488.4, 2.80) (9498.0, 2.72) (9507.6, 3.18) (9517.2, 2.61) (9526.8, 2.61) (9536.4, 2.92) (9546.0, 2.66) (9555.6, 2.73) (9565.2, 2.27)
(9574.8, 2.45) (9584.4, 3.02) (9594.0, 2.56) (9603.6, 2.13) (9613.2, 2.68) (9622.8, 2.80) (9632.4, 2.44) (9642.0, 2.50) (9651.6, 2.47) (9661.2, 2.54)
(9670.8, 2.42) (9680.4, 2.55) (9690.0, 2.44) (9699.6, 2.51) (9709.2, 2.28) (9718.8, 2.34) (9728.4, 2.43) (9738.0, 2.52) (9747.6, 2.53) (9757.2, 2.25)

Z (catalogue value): 0.355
